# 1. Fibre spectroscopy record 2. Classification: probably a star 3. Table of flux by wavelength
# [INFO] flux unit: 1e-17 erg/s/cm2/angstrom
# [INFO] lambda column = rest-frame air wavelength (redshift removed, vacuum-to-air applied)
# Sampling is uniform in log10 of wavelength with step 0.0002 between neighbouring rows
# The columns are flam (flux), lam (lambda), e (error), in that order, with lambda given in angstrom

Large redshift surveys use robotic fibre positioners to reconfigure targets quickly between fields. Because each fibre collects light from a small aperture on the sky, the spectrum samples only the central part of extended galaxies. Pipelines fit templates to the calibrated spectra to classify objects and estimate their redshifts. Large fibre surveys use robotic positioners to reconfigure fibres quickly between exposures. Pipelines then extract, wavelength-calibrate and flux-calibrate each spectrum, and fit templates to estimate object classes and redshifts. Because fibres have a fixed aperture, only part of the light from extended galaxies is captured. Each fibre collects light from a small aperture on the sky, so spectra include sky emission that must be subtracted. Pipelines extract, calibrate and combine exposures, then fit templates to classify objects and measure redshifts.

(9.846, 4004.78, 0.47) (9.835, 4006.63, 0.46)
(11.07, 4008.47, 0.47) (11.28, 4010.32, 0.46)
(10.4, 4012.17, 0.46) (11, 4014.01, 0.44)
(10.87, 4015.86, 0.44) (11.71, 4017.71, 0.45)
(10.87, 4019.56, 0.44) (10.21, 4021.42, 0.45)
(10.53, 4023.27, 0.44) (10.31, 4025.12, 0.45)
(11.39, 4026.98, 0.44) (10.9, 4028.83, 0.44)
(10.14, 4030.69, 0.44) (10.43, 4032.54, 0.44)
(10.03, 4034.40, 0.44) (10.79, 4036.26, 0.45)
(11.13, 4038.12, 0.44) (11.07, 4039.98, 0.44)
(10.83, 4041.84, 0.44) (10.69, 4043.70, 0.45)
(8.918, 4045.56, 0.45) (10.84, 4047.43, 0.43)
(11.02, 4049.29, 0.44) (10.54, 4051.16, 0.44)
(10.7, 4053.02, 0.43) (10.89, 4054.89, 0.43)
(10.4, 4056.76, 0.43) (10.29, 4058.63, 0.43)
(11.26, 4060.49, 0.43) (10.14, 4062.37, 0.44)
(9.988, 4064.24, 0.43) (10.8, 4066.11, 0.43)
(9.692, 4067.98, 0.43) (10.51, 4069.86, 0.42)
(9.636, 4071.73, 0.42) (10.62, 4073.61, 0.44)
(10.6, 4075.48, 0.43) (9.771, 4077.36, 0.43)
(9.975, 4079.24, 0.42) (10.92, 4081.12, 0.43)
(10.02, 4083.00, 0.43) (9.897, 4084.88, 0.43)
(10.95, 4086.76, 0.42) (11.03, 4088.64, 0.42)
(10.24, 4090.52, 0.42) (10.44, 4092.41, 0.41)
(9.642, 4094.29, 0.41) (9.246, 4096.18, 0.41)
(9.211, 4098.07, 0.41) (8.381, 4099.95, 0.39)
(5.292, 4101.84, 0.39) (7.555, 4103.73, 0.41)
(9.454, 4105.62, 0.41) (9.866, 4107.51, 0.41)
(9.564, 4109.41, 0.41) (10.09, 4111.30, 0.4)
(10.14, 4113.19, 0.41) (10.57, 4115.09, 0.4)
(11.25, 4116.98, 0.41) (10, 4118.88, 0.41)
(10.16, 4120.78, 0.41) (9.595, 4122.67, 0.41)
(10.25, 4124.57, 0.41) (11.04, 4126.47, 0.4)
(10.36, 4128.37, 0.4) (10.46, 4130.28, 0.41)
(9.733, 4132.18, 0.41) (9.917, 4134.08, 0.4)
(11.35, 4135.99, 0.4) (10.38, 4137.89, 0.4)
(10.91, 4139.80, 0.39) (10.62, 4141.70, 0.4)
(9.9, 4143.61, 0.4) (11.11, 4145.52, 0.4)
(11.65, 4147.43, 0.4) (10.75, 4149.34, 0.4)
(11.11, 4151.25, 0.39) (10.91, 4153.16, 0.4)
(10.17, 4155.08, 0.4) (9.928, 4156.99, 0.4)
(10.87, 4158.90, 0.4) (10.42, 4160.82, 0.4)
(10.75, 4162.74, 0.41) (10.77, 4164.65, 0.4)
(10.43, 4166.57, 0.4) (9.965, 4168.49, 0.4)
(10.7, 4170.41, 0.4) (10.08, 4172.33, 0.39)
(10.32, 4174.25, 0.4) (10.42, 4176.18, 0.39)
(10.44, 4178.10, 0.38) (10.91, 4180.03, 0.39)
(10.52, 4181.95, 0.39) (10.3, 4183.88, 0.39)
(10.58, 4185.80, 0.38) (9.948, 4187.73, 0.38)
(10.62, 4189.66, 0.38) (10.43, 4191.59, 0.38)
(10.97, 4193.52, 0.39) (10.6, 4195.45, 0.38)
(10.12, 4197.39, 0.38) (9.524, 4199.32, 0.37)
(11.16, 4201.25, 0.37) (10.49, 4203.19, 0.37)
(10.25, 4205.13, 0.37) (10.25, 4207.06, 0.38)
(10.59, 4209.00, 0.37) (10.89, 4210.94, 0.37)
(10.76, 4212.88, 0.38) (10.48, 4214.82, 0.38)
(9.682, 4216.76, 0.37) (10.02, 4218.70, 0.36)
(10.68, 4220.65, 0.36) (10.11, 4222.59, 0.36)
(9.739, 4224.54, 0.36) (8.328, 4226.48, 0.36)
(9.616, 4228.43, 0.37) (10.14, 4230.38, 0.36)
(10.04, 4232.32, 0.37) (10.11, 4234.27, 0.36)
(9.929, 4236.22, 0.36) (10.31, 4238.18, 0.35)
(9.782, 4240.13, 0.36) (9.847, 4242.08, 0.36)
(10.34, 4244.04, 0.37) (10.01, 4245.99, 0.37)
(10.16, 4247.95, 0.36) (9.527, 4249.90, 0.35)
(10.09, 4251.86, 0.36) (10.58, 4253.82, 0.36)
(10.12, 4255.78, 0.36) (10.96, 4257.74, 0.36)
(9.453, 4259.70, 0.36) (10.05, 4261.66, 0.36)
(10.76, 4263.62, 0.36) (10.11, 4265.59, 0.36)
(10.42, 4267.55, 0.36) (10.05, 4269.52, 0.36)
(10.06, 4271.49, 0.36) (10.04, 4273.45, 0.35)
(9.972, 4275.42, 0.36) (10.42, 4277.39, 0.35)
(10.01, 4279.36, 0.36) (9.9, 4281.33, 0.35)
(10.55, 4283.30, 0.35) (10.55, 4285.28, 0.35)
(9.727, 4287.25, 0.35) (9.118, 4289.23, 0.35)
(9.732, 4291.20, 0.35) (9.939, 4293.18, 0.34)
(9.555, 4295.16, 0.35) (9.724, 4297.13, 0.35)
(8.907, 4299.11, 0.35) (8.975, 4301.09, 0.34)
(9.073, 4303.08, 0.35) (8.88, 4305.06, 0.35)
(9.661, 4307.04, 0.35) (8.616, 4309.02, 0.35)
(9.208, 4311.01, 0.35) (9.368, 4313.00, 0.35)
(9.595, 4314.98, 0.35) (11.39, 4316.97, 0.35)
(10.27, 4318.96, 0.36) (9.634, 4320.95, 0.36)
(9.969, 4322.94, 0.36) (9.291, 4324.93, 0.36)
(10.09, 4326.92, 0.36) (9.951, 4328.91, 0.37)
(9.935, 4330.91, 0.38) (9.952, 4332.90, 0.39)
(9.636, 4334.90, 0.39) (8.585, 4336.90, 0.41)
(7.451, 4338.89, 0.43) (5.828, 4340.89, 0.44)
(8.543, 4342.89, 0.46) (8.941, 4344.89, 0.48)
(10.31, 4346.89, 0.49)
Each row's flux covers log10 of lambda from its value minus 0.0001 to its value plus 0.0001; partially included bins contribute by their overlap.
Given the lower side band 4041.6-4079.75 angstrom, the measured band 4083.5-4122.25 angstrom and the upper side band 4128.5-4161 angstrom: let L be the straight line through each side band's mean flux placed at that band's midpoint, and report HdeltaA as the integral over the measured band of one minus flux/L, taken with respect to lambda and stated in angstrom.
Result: 3.1 angstrom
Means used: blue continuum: 10.4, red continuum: 10.6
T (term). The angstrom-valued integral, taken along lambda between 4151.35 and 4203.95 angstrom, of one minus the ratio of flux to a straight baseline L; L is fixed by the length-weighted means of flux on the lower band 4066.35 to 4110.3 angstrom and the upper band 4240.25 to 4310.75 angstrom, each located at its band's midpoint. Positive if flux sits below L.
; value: -3.7 angstrom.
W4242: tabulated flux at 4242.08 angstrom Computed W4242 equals 9.847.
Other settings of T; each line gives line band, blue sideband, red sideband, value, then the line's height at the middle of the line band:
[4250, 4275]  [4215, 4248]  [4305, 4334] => -0.8 angstrom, 9.87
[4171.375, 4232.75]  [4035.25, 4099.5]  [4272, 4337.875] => -1.8 angstrom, 9.99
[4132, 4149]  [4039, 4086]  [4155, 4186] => -0.4 angstrom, 10.4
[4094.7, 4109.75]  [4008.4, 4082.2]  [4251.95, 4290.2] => 2.7 angstrom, 10.5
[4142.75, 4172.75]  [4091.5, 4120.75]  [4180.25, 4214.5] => -1.8 angstrom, 10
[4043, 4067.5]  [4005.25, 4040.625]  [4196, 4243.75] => 0.3 angstrom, 10.6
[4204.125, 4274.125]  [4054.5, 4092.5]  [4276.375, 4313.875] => -2.5 angstrom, 9.78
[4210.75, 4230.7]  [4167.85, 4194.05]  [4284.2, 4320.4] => 0.3 angstrom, 10.2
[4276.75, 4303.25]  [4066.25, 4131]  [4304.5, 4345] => -1.0 angstrom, 9.38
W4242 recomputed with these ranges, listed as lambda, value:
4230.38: 10.14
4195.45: 10.6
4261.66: 10.05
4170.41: 10.7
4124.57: 10.25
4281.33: 9.9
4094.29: 9.642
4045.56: 8.918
